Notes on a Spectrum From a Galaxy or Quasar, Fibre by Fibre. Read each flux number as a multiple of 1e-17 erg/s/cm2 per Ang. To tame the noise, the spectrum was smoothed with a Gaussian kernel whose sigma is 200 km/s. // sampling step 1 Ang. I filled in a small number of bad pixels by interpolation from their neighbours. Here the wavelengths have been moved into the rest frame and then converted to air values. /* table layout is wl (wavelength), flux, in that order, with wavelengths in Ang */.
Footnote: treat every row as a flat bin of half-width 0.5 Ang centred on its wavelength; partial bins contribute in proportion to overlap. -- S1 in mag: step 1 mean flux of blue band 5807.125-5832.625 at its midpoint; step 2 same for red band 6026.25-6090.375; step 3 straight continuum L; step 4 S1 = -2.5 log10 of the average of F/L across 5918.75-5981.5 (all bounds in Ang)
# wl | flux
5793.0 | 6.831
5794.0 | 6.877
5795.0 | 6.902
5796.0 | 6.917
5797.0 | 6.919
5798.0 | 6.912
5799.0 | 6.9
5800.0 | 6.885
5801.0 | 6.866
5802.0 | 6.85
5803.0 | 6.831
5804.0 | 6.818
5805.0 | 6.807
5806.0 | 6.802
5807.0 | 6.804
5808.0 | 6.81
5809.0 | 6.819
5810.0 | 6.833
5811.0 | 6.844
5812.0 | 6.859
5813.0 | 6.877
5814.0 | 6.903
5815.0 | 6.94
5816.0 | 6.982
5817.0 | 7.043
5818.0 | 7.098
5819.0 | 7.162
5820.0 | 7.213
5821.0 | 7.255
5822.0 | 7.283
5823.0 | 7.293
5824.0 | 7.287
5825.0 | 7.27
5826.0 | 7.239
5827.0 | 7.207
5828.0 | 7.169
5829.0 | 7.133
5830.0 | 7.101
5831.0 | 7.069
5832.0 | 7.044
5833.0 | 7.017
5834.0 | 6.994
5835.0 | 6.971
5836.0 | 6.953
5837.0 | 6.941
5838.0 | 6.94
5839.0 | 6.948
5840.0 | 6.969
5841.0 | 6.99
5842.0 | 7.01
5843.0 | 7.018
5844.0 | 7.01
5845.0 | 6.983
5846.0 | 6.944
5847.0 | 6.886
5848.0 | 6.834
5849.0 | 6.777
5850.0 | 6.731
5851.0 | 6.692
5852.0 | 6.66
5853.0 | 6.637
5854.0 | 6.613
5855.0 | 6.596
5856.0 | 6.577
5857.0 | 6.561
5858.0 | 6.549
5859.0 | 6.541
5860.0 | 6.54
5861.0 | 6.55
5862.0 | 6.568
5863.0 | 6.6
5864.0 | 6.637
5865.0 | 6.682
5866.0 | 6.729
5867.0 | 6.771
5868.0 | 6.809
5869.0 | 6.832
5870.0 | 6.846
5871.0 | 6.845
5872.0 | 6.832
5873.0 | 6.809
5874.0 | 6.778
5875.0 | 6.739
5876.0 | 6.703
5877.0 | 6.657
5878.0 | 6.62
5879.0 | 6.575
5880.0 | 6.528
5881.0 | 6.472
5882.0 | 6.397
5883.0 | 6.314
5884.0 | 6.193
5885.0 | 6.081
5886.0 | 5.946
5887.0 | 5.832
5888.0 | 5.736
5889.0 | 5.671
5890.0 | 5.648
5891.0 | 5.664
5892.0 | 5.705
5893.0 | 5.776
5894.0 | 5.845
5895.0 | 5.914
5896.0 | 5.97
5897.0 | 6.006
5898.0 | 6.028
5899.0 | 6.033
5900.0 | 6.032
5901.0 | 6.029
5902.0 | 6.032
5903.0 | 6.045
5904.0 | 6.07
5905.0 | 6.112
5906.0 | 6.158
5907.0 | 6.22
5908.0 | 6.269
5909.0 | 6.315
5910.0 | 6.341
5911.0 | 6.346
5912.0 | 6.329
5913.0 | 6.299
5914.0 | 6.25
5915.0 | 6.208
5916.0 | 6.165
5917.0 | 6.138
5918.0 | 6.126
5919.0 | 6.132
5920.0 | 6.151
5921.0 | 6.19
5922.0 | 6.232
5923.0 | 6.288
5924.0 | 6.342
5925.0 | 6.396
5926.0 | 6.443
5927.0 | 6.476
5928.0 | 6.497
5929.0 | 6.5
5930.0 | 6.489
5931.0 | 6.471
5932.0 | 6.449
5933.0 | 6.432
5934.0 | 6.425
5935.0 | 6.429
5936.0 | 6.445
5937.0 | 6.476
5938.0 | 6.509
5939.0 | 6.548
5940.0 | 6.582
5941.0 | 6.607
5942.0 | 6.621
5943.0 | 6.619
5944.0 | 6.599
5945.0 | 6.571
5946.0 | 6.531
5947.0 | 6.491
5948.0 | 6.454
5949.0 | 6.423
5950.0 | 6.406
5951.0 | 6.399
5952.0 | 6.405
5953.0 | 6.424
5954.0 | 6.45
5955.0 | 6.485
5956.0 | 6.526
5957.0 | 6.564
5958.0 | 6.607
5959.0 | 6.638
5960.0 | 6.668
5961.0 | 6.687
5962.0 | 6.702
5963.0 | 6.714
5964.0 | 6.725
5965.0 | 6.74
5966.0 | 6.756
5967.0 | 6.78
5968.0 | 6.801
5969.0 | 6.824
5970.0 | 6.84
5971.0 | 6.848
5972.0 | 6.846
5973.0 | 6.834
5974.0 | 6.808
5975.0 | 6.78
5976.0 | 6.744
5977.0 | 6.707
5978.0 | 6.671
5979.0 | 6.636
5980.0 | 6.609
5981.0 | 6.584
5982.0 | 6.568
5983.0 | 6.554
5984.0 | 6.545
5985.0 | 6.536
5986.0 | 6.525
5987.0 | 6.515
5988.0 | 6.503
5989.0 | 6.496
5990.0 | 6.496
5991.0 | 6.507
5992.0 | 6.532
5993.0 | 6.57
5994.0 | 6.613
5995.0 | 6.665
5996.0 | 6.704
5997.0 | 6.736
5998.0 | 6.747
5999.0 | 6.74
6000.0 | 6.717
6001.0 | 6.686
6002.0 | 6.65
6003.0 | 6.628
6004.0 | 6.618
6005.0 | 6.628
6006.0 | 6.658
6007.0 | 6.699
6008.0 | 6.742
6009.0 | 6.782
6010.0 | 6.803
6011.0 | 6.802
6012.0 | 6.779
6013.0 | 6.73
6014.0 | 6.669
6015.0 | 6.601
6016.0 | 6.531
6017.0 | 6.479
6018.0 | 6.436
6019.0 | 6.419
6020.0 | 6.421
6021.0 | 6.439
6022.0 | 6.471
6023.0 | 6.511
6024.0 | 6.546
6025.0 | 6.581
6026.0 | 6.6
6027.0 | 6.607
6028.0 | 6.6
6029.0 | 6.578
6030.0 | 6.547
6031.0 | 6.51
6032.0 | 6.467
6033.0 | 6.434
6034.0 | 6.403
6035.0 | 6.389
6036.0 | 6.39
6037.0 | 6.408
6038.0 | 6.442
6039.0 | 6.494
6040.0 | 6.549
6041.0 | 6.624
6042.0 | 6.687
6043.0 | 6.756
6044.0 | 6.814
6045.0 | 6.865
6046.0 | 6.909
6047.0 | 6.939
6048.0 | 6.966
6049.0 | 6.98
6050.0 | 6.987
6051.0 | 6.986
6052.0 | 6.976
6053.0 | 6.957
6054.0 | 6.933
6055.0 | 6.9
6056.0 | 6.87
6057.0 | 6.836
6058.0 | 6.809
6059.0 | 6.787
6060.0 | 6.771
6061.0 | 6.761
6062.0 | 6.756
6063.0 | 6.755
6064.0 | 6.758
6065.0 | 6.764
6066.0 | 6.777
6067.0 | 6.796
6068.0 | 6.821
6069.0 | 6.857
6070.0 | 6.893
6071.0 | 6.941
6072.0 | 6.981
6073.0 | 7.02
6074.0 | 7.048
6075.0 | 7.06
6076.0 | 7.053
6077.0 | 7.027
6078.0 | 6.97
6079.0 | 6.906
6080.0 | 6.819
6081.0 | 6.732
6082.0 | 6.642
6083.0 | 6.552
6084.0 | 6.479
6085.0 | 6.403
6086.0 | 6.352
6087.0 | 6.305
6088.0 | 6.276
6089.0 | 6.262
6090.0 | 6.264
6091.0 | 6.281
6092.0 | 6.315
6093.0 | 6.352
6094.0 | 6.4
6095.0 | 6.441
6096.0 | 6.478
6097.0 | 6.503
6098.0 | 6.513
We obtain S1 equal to 0.05 mag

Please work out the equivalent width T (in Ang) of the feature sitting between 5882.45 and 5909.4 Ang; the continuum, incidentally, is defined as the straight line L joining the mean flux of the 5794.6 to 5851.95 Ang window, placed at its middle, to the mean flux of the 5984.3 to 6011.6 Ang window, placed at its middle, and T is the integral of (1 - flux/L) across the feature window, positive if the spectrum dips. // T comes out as 3.3 Ang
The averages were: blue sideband 6.97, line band 5.99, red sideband 6.64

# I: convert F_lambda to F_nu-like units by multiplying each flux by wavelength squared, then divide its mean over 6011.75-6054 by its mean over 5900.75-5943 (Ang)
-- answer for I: 1.09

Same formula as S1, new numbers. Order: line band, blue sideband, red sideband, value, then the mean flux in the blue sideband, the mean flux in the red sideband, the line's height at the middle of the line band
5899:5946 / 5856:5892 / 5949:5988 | 0.04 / 6.46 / 6.64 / 6.55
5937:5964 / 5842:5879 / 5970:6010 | 0.02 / 6.73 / 6.66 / 6.68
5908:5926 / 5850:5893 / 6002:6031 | 0.04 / 6.46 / 6.6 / 6.51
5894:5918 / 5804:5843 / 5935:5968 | 0.10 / 7.02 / 6.57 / 6.73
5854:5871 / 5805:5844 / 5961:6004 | 0.05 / 7.03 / 6.67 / 6.94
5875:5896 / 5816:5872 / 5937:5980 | 0.11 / 6.9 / 6.63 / 6.8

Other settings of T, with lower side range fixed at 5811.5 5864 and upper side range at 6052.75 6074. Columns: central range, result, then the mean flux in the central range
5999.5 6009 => 0.3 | 6.68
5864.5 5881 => 0.4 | 6.73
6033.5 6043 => 0.5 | 6.5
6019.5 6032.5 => 0.6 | 6.53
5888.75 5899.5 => 1.6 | 5.85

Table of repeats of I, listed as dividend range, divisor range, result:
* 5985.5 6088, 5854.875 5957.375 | 1.10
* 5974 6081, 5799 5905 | 1.07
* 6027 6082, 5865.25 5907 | 1.14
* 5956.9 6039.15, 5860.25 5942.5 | 1.08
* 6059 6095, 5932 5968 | 1.06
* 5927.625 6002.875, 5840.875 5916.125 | 1.06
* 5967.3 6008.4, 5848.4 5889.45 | 1.06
